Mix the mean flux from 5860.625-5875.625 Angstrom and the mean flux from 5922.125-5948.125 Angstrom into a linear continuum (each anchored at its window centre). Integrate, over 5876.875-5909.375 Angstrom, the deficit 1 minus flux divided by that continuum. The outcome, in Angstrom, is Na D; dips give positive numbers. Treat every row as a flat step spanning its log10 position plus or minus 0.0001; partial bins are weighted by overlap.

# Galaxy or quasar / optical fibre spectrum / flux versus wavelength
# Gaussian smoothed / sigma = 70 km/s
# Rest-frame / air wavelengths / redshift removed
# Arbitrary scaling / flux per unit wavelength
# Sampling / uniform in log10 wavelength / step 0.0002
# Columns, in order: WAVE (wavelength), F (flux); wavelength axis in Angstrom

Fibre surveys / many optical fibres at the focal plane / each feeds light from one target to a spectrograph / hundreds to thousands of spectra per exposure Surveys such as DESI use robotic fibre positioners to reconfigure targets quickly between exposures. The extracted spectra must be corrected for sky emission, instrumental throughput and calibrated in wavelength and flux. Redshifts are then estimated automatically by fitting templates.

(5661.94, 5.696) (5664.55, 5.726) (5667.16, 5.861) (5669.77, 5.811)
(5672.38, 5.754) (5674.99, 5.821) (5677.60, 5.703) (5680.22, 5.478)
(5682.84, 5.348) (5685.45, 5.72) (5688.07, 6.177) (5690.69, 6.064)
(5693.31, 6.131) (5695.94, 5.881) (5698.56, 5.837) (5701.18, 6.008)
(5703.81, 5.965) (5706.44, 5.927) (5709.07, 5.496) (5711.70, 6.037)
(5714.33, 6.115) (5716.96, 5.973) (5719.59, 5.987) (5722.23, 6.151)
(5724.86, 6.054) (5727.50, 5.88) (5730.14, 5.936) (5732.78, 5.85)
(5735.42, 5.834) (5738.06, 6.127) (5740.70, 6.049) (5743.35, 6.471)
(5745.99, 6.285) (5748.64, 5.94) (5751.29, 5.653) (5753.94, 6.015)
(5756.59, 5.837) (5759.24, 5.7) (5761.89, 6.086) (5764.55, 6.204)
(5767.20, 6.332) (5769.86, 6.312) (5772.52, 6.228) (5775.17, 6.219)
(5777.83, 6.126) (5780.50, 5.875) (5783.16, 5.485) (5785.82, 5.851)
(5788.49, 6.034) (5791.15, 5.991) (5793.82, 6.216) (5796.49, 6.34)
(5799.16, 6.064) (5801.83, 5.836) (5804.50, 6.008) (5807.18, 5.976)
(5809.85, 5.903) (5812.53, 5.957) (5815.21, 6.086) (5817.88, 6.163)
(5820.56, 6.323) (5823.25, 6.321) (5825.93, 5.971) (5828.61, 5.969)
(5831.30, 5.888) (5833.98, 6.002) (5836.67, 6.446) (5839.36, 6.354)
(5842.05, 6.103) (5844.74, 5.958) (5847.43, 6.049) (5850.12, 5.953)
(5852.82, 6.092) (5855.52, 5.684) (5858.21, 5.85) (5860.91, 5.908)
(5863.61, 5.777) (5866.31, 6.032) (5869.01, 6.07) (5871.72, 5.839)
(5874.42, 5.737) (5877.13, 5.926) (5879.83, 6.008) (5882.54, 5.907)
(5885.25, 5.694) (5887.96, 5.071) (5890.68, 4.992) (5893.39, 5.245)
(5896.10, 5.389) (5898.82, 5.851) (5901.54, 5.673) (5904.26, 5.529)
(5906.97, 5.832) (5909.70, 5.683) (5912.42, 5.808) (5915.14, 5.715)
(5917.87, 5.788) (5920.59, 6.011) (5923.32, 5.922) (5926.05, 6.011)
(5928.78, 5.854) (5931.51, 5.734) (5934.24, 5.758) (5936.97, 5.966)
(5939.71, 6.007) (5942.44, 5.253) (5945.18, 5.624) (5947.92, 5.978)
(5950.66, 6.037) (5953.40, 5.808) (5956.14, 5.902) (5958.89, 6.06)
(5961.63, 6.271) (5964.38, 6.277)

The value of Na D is 1.53 Angstrom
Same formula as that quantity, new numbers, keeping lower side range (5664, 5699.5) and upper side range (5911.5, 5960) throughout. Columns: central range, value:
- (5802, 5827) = -1.0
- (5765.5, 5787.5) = -0.9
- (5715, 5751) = -1.3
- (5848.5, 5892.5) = 0.4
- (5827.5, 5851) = -1.0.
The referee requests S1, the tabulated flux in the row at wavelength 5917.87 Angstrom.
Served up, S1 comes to 5.788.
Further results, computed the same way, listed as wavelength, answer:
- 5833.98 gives 6.002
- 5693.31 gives 6.131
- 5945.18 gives 5.624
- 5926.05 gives 6.011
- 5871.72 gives 5.839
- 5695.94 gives 5.881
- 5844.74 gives 5.958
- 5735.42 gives 5.834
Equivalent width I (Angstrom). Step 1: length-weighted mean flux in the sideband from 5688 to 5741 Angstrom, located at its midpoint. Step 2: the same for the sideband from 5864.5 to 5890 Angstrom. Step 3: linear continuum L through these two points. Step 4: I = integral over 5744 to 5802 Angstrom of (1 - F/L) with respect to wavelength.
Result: -1.3 Angstrom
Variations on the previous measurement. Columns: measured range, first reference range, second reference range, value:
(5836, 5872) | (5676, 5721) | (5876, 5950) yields -1.5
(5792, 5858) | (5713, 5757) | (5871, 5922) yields -2.8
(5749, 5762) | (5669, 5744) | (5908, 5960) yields 0.1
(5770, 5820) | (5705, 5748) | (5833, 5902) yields -0.9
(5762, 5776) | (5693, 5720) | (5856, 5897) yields -1.0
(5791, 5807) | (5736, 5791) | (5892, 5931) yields -0.3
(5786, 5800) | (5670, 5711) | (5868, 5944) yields -0.8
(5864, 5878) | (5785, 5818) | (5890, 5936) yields -0.2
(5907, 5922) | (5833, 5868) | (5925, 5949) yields 0.1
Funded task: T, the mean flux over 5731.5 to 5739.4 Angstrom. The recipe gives 5.94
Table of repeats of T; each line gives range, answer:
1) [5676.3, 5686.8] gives 5.56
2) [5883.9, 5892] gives 5.25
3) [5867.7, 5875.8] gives 5.88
